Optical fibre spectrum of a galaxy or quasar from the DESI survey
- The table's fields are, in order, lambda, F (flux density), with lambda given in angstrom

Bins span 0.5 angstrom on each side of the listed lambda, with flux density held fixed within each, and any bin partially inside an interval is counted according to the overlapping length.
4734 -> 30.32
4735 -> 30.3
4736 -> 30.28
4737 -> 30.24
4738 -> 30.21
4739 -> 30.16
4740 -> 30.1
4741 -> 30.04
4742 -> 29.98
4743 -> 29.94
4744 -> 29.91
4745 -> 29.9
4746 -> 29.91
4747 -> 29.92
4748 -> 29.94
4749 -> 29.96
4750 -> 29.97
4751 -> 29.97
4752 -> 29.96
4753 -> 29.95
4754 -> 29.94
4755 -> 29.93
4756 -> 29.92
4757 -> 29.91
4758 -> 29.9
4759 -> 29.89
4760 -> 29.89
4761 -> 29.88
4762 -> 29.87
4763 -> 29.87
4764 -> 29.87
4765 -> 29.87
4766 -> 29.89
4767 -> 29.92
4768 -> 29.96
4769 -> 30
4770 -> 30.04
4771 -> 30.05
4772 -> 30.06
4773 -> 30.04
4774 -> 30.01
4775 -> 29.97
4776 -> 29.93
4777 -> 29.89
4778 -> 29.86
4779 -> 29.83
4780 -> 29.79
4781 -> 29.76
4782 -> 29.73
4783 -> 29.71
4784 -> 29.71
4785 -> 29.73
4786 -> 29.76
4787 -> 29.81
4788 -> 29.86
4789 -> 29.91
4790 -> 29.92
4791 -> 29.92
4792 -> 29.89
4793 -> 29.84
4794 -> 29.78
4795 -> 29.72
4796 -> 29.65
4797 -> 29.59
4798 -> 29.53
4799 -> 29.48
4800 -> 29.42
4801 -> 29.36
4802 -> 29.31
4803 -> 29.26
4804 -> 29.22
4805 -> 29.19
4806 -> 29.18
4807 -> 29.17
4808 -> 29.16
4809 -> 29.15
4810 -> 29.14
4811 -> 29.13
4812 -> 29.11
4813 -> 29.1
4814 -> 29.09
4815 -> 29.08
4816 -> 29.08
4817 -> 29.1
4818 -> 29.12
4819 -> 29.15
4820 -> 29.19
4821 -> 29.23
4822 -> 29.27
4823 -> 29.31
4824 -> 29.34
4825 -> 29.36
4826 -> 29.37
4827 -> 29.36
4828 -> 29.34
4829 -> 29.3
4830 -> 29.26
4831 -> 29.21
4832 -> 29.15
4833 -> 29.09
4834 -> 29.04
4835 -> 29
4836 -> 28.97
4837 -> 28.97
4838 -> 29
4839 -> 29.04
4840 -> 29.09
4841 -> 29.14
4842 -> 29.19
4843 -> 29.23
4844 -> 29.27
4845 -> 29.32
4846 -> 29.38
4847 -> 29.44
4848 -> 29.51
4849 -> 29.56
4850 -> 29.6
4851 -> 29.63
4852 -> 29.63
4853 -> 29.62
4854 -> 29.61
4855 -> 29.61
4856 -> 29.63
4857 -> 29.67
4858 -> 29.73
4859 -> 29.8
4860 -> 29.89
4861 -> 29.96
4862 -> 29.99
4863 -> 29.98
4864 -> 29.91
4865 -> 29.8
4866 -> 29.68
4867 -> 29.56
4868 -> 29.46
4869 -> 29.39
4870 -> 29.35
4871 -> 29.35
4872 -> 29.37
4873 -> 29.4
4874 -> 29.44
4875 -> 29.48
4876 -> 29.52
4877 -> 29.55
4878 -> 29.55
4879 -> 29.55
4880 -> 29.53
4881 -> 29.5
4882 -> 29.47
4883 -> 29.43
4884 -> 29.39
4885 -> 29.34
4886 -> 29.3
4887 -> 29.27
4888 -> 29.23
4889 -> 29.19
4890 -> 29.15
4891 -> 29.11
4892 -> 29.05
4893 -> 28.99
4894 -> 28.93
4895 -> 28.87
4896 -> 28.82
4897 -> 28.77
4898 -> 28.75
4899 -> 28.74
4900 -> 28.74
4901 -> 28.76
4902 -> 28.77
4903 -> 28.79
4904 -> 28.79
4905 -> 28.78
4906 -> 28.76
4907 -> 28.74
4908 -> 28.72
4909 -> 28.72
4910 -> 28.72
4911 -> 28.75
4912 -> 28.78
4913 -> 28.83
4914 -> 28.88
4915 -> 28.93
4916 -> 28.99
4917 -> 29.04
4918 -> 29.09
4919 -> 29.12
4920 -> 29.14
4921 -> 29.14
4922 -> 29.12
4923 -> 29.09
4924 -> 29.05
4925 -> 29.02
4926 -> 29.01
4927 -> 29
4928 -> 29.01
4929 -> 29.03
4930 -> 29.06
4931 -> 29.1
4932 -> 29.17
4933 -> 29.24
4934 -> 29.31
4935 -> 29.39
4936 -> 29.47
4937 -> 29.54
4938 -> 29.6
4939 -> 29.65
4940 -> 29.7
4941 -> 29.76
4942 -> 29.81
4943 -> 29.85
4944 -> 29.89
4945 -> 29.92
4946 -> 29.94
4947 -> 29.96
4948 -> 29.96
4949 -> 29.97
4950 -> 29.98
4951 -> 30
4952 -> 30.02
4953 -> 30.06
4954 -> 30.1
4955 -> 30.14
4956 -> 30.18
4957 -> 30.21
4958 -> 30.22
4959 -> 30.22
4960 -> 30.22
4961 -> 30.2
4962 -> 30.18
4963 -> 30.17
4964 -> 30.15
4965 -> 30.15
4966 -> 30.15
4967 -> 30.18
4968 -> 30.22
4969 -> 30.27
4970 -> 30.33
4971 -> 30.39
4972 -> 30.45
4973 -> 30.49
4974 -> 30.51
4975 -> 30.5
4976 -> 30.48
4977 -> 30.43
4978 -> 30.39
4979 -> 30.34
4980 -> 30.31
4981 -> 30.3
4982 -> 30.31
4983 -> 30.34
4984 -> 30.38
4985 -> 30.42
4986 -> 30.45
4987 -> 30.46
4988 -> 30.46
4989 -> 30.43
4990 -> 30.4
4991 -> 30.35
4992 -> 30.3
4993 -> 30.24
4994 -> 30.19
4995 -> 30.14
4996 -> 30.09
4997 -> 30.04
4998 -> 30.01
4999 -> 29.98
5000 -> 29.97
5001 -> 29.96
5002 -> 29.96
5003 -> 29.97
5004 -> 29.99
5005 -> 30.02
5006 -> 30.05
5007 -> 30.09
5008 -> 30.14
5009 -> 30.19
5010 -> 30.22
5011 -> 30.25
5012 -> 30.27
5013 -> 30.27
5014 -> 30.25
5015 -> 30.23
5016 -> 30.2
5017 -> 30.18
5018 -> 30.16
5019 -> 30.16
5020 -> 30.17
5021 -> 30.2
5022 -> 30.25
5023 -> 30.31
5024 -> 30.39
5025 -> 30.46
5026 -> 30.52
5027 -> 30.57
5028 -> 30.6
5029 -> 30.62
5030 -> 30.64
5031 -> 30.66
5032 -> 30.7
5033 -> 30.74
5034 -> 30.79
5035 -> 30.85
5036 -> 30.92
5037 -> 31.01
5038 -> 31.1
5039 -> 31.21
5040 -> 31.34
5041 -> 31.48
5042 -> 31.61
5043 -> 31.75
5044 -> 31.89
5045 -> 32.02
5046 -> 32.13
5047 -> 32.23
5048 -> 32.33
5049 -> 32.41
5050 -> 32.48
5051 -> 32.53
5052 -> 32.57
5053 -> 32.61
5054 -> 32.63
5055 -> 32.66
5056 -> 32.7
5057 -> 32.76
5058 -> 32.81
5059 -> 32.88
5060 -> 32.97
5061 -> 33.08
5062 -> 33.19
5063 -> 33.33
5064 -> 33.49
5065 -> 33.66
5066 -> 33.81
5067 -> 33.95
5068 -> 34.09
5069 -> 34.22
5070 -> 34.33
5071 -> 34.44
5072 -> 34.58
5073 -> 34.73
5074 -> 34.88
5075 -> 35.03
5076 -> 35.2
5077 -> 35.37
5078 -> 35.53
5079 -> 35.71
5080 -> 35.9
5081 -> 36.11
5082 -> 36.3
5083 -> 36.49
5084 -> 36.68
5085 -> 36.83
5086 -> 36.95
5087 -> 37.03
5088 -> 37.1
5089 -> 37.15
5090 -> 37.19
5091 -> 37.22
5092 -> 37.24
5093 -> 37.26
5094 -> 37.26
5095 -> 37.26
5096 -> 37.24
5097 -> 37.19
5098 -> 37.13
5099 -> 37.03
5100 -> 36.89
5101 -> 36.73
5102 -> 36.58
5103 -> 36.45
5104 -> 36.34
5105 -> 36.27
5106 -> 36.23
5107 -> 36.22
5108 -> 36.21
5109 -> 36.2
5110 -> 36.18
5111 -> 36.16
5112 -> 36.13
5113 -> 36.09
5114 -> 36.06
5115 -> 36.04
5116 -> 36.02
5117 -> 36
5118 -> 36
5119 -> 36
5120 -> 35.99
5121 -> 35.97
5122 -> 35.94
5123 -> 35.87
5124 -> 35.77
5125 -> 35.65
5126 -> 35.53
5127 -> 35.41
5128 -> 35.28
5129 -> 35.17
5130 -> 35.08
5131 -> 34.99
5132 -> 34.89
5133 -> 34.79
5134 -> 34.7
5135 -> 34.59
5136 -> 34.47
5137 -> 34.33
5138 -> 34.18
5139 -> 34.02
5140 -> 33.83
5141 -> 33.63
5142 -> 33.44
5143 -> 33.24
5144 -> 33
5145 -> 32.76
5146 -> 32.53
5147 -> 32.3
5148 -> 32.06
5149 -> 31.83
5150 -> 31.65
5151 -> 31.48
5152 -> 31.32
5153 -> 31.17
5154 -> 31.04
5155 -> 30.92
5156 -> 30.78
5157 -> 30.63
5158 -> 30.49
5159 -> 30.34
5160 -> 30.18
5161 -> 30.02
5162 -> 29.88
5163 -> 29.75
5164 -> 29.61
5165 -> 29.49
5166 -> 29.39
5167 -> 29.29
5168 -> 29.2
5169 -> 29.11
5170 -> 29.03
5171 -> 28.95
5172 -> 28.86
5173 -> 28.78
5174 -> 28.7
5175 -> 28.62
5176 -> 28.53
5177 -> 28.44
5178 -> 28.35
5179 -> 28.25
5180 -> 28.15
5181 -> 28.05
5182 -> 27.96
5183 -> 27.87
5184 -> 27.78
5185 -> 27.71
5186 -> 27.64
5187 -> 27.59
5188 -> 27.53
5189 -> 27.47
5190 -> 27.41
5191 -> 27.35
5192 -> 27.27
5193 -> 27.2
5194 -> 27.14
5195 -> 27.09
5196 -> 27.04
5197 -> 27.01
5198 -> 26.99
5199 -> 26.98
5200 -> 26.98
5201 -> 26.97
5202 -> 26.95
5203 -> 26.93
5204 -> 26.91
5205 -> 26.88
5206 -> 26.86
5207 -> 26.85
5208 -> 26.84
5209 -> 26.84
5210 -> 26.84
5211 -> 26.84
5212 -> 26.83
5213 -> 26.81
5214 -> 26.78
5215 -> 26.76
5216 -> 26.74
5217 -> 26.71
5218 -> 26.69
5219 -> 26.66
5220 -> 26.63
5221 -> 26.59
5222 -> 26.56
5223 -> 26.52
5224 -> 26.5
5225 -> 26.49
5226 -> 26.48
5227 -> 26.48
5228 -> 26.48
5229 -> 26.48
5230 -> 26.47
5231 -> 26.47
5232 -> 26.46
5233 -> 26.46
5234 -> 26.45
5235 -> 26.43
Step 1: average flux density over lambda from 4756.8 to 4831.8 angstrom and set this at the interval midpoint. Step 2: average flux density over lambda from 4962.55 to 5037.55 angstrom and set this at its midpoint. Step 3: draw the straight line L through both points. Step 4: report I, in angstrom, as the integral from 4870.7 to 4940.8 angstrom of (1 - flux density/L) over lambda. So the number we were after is 2.00 angstrom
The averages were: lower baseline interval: 29.6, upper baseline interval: 30.3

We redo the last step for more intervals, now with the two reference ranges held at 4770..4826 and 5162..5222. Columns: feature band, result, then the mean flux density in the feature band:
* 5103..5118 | -4.3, 36.2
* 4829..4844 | 0.1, 29.1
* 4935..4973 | -1.6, 30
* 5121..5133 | -3.2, 35.4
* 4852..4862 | -0.2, 29.7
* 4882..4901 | 0.0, 29.1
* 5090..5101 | -3.5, 37.2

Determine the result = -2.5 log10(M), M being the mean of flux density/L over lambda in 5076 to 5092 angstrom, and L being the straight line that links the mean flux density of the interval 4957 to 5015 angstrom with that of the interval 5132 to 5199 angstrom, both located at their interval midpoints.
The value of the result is -0.207 mag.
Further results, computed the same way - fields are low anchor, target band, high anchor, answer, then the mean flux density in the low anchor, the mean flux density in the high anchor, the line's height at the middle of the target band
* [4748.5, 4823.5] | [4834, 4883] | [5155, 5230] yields -0.006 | 29.6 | 27.8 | 29.3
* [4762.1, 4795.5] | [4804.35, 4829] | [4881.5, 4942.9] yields 0.017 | 29.9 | 29.1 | 29.7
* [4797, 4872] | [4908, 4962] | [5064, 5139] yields 0.082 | 29.4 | 35.8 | 31.8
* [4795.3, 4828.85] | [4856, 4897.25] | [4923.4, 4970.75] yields 0.003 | 29.3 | 29.8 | 29.5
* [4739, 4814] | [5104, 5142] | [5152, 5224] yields -0.244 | 29.8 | 28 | 28.3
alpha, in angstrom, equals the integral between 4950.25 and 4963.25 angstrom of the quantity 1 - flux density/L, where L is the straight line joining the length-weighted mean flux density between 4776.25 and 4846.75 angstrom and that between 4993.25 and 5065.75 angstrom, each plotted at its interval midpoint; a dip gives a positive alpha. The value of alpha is 0.17 angstrom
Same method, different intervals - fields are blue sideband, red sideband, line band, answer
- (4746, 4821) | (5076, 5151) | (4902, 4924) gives 2.1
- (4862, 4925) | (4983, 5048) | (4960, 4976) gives -0.2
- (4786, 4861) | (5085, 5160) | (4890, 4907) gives 1.1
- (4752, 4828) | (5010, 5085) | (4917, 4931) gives 0.9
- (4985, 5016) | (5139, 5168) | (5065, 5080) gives -2.0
